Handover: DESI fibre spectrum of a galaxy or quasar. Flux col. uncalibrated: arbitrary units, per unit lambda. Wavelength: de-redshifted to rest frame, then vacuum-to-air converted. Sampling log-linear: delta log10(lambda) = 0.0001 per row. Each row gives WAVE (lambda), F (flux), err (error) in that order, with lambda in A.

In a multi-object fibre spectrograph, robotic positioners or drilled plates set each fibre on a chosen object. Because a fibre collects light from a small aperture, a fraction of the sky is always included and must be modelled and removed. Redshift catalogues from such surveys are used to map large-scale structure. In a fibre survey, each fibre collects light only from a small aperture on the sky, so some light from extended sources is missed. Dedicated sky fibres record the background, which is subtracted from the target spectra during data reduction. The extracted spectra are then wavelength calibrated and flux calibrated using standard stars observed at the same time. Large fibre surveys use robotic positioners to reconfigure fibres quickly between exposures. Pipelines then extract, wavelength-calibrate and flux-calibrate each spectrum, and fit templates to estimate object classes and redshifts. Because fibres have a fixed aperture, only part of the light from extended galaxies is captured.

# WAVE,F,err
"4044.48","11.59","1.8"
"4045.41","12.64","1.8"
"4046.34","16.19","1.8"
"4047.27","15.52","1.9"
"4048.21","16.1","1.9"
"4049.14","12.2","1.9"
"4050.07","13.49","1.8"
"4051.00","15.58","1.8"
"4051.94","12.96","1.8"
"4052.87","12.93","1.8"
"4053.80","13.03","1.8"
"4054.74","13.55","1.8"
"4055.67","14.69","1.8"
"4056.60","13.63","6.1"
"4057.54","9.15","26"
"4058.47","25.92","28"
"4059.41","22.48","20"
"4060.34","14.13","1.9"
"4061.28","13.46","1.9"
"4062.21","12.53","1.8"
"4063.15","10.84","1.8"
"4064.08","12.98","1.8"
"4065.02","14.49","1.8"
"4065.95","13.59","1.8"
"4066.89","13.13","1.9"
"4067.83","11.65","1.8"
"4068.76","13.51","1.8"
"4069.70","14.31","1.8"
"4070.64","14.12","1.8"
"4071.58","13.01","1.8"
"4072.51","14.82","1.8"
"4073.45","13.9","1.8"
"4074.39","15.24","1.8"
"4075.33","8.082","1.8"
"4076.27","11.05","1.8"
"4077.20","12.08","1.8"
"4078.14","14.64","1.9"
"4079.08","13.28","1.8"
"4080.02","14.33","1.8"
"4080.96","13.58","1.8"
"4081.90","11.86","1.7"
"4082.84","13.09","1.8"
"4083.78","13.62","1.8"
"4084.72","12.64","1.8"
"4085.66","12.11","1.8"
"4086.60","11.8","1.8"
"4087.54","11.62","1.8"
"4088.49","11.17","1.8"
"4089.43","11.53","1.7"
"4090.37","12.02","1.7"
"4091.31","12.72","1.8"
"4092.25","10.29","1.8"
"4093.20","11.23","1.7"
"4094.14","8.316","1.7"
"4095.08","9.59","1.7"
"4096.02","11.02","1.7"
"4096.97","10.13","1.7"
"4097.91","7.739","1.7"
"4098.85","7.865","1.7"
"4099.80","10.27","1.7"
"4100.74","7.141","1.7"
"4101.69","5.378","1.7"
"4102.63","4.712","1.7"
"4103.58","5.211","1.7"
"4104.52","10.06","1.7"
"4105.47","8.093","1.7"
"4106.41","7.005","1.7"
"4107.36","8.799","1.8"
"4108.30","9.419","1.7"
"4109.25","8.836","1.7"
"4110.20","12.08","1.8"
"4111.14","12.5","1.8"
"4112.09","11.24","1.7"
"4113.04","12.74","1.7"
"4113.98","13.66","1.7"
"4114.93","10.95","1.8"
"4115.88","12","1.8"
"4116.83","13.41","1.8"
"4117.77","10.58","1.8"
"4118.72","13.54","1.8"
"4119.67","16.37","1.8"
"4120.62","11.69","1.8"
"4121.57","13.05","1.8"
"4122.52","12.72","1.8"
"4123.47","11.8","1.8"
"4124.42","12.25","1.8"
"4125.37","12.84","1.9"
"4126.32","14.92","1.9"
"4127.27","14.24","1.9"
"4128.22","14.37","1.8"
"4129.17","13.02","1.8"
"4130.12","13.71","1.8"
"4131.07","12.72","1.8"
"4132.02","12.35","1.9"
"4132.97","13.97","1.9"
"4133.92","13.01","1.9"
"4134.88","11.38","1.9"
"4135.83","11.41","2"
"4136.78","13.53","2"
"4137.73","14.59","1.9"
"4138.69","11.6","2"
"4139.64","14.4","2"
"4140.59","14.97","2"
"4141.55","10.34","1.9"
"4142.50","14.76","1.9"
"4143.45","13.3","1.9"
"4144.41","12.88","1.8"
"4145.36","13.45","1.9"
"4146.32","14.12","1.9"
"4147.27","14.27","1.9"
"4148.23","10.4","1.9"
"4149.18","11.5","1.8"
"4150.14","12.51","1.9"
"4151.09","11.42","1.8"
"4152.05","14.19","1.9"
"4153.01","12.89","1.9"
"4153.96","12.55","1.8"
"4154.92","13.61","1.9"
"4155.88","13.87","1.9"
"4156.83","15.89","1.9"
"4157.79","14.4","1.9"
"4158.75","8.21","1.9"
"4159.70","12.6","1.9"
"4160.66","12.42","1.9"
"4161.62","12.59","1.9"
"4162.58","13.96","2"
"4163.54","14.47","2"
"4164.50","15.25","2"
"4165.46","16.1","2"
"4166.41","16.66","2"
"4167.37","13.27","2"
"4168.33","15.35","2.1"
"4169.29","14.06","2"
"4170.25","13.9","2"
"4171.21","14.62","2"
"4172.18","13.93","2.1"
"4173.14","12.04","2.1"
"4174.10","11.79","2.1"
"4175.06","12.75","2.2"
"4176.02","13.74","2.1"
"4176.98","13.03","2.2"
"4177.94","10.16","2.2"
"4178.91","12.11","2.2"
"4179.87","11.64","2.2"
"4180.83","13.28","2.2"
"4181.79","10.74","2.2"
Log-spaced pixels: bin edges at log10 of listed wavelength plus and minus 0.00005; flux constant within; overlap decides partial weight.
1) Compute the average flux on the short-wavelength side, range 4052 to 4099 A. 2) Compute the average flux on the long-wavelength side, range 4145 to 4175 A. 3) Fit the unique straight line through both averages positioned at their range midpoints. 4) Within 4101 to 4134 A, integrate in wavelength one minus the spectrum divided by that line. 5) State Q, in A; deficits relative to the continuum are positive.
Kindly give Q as 4.1 A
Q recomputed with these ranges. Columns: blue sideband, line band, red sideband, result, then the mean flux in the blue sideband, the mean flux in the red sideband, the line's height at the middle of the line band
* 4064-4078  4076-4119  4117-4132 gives 7.69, 13.1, 13.2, 13.1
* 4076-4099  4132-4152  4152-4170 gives 0.50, 11.6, 13.8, 13.2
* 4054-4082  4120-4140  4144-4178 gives 0.68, 13.8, 13.3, 13.5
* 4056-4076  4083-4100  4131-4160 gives 3.43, 14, 12.9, 13.7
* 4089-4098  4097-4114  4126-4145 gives 3.64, 10.6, 13.3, 11.3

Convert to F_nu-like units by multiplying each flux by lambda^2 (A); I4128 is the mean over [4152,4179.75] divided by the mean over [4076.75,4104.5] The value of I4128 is 1.30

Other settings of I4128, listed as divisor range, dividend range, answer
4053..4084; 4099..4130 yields 0.83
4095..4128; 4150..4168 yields 1.29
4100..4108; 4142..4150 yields 1.85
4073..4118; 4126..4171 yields 1.27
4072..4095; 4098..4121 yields 0.84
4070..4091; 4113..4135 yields 1.04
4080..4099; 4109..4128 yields 1.13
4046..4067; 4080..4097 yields 0.82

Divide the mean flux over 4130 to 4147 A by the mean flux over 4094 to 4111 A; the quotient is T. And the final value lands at 1.54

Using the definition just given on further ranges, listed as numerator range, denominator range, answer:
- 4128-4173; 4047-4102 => 1.06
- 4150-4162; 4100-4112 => 1.53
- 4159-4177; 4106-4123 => 1.18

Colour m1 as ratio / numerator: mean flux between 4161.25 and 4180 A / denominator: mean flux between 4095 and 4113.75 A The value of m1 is 1.51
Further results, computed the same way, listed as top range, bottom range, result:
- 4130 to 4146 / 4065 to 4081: 0.99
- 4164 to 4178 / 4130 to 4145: 1.06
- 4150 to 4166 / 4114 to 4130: 1.03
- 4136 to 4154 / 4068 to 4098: 1.07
